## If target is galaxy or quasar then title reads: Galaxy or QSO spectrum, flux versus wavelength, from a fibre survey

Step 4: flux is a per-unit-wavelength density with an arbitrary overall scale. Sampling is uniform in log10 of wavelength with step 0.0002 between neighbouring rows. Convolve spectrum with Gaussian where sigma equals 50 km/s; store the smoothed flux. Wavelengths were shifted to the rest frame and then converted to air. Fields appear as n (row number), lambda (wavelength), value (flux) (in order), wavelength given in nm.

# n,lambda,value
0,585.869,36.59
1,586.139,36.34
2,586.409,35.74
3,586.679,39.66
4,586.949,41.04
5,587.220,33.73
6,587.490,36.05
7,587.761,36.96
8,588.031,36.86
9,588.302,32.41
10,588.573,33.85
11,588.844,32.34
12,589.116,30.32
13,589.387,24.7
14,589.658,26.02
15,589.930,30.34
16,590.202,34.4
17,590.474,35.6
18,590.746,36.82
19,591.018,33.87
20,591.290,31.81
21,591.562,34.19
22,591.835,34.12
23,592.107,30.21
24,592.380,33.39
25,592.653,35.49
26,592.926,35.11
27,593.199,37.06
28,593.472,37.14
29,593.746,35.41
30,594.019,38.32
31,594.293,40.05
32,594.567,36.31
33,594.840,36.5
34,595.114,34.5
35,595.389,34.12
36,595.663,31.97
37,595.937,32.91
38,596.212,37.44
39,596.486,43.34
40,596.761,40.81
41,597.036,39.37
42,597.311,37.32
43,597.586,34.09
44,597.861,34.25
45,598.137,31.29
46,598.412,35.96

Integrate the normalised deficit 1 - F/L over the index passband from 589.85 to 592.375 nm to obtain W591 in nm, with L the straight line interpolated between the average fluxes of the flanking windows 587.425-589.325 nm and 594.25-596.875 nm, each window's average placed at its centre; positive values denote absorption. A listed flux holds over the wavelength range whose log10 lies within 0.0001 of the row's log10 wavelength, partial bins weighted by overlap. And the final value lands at 0.09 nm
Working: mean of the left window 33.7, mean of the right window 36.6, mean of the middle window 33.6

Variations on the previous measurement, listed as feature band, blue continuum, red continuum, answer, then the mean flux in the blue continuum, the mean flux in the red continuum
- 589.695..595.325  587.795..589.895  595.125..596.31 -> -0.37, 31.2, 34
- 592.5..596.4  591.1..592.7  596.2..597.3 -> 0.08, 33.1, 40.2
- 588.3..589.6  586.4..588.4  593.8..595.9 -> 0.22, 36.7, 35.8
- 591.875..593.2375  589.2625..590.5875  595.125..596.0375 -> -0.11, 30.2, 33.2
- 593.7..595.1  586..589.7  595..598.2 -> -0.06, 34.2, 36.1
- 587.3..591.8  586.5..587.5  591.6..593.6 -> 0.42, 37.7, 34.6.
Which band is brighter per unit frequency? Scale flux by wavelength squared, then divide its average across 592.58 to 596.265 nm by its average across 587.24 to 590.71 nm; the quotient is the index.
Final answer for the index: 1.12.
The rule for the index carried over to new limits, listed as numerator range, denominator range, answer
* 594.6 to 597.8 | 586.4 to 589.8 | 1.11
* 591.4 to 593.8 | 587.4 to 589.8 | 1.09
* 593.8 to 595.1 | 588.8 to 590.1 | 1.33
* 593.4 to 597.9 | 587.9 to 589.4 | 1.17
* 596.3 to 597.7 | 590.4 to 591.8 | 1.16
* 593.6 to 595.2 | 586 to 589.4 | 1.08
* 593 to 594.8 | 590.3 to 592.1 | 1.10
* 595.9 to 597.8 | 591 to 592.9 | 1.16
